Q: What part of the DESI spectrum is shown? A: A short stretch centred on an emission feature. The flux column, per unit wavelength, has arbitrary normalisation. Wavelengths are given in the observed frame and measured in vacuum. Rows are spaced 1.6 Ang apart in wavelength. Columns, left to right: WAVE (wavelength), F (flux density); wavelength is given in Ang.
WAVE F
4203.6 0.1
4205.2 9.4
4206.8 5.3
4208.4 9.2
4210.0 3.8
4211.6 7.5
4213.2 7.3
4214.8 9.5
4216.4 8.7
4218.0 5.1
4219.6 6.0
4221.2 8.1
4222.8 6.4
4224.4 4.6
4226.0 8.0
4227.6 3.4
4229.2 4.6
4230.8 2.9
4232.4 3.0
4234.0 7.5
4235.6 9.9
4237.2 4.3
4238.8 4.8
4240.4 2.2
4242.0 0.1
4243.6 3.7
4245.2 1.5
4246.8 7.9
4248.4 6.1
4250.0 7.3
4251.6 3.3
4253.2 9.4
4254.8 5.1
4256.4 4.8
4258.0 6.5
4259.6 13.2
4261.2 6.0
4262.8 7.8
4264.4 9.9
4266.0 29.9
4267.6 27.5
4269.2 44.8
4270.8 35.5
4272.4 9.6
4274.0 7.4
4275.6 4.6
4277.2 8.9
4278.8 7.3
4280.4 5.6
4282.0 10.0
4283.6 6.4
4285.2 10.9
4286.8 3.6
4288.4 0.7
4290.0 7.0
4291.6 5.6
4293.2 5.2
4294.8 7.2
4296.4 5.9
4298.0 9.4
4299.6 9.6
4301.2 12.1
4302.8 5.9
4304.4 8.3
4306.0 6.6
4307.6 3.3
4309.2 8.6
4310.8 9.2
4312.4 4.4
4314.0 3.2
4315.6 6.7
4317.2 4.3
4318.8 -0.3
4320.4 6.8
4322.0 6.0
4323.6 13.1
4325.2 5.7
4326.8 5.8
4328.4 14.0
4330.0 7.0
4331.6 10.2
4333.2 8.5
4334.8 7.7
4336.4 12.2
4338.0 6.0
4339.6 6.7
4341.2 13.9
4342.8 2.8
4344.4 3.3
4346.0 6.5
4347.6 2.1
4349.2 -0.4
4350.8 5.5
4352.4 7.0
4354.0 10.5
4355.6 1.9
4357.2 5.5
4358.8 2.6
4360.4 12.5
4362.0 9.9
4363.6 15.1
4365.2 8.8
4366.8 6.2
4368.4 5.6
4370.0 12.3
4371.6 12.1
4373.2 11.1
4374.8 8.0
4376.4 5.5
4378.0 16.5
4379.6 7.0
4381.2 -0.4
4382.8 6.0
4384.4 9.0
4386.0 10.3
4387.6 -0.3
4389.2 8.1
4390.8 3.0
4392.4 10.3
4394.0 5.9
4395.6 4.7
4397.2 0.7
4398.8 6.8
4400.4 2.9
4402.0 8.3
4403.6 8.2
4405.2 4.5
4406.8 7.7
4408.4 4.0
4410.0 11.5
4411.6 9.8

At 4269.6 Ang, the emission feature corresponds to [O II]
